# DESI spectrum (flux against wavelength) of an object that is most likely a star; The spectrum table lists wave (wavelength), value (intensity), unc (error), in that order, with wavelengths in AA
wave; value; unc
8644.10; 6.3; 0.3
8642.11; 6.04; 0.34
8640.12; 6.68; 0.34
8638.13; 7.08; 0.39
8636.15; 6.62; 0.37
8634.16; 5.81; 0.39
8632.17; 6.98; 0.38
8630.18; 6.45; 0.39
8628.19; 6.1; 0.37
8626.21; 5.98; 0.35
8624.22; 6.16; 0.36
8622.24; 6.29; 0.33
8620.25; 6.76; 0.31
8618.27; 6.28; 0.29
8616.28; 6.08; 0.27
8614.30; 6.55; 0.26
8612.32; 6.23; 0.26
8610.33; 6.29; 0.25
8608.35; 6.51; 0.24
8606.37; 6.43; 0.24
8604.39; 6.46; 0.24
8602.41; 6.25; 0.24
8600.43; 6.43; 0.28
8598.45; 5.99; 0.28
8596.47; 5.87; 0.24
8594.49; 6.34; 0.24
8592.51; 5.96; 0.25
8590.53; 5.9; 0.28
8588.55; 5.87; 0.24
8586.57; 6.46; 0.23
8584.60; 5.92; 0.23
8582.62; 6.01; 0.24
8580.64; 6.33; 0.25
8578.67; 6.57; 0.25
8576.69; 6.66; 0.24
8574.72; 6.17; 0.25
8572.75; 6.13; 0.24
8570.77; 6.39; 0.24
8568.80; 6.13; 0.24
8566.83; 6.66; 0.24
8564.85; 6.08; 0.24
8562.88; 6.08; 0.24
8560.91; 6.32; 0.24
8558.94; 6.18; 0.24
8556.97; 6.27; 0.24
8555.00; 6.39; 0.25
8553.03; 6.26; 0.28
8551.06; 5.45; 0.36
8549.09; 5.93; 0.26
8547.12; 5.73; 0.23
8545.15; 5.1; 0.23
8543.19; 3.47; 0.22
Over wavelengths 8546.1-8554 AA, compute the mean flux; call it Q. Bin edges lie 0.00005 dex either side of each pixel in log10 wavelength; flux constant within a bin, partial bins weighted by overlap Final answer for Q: 5.83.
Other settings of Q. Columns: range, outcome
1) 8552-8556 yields 6.31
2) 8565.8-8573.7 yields 6.32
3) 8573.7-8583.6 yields 6.35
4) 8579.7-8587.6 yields 6.18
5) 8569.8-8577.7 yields 6.34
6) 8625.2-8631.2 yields 6.18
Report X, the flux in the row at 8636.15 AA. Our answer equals 6.62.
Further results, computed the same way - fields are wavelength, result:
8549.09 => 5.93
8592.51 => 5.96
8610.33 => 6.29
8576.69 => 6.66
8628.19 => 6.1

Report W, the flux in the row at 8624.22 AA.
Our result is 6.16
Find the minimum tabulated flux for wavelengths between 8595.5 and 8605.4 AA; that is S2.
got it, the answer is 5.87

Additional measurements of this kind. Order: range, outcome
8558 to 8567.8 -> 6.08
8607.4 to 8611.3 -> 6.29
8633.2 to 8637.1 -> 5.81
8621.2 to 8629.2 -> 5.98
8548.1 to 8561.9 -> 5.45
